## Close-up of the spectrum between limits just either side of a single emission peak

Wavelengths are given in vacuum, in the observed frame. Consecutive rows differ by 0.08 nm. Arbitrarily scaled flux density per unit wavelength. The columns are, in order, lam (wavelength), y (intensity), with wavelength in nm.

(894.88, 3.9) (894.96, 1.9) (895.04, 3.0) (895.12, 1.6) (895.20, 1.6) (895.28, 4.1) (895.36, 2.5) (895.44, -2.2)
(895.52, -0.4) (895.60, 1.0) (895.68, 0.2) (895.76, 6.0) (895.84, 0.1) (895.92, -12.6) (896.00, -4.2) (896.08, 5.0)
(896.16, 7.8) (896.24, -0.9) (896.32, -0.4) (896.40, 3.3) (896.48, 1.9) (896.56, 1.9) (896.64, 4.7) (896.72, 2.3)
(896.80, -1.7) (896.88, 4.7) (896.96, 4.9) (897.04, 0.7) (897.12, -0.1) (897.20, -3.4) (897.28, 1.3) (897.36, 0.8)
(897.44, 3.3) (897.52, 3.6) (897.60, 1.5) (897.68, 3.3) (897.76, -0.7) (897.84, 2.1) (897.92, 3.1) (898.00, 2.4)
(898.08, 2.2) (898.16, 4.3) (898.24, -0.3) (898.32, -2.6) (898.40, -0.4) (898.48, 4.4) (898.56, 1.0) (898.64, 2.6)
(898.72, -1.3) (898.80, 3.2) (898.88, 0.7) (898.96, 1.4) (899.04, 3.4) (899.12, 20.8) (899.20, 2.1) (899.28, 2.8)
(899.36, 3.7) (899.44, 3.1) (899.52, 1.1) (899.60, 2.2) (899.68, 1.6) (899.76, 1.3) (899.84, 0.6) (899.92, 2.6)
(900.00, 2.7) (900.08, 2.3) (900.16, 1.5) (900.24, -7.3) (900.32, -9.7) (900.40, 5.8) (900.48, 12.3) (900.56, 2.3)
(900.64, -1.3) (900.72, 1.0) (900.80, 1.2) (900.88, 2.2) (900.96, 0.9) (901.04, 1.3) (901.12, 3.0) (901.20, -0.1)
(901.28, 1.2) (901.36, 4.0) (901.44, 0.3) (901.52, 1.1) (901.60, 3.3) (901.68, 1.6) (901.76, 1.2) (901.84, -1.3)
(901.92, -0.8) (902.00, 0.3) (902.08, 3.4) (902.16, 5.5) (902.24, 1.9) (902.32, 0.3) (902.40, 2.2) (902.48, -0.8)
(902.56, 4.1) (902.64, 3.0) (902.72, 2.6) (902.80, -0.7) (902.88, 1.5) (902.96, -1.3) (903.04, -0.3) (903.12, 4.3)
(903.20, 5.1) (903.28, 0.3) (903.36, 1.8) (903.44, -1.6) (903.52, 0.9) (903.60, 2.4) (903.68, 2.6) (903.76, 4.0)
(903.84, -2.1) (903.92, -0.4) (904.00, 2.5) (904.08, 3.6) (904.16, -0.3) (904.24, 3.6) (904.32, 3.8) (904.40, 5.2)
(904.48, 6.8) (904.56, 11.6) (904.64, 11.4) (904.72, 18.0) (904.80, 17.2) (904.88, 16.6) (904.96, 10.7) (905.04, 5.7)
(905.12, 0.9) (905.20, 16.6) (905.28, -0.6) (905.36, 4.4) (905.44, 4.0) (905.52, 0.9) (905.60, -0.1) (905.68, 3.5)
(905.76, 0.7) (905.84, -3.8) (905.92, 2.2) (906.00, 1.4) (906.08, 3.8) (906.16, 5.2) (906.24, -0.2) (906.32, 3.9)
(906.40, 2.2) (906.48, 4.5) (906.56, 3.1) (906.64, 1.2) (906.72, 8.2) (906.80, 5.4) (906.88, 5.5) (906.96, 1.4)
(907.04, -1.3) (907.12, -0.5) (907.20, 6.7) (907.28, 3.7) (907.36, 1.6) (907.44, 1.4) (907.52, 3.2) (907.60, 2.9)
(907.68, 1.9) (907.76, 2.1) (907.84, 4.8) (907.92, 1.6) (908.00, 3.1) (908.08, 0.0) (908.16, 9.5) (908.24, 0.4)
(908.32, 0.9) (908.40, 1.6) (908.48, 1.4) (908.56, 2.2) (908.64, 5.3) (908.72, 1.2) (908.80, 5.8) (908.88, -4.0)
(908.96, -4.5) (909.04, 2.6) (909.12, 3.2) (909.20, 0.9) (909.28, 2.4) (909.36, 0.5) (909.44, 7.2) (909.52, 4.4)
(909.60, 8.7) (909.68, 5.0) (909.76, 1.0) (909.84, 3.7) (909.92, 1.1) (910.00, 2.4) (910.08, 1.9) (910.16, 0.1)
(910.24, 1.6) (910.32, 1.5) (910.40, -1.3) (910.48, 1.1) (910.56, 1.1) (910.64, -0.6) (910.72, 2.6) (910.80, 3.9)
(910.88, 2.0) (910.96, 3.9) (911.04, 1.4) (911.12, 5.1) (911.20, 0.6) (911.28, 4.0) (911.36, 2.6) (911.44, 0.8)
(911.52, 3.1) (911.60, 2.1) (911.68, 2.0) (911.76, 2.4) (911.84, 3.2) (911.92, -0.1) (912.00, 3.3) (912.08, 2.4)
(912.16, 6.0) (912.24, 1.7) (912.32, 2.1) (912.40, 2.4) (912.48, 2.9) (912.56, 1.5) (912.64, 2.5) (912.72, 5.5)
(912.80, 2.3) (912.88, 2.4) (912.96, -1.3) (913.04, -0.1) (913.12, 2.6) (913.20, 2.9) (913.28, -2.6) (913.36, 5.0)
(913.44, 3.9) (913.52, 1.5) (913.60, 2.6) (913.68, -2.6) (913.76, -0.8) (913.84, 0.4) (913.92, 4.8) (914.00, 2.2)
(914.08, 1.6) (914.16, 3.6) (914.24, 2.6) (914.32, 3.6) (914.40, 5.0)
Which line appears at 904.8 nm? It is Hbeta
